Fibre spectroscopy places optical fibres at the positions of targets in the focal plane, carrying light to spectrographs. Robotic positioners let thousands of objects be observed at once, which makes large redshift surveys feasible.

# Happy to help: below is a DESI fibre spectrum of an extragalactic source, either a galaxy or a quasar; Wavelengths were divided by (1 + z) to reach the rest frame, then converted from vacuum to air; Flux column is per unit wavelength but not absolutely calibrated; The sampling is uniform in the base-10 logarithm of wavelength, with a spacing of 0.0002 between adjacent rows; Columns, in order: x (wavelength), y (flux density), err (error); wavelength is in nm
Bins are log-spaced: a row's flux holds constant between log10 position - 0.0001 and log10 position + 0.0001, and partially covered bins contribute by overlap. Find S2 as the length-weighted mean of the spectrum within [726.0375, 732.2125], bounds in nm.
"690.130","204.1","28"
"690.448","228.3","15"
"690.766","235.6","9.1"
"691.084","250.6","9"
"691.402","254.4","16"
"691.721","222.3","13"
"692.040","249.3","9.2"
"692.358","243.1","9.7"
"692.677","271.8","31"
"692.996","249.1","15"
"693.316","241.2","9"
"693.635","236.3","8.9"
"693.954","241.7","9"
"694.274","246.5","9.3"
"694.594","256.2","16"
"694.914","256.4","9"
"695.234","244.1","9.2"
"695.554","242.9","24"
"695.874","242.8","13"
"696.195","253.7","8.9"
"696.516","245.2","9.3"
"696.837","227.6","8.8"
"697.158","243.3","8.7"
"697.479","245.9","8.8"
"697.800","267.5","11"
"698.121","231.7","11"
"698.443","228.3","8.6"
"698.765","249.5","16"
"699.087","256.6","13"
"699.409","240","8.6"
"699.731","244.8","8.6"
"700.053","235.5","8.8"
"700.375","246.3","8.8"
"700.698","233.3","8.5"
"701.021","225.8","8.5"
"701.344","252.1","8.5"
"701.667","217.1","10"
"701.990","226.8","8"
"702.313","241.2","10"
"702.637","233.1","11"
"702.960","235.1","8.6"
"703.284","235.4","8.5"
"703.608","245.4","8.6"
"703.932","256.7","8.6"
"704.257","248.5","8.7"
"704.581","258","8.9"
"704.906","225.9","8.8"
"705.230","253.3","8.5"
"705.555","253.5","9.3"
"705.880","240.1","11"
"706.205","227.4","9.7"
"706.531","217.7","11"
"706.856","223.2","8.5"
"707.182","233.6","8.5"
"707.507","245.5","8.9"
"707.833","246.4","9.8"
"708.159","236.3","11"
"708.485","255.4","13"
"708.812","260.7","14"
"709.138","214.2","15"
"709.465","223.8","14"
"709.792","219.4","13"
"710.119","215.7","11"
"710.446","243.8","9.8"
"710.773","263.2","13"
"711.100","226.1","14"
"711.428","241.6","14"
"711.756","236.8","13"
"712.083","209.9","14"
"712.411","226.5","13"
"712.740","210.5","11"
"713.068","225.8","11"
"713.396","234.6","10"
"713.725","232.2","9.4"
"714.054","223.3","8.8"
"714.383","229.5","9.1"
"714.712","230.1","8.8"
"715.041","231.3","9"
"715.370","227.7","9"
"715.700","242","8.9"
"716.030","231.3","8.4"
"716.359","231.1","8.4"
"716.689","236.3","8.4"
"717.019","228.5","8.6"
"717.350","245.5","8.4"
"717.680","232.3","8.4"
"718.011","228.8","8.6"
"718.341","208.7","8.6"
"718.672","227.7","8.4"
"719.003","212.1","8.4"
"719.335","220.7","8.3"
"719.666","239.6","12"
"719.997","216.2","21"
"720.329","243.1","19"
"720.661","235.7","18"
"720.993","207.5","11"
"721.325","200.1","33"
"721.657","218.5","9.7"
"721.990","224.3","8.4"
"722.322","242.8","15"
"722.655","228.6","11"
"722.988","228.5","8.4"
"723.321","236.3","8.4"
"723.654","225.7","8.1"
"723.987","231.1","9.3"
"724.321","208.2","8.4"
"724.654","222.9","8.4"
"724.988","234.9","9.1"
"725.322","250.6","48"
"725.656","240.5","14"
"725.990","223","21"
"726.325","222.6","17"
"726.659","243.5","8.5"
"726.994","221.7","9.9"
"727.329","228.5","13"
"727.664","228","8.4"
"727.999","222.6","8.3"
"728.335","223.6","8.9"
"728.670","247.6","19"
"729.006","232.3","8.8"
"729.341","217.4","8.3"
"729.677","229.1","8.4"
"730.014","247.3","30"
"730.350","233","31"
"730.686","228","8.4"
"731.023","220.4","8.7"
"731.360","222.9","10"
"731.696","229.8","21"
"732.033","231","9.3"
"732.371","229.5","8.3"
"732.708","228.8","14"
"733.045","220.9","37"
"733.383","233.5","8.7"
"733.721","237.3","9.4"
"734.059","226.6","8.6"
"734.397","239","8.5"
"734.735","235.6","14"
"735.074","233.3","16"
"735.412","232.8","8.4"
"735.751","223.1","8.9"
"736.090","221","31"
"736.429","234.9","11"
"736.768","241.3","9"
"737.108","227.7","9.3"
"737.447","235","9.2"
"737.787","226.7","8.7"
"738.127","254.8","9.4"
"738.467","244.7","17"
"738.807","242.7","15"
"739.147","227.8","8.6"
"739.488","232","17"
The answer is 229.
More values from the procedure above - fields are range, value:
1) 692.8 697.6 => 245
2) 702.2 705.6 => 244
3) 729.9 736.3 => 230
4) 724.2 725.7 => 231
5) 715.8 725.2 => 227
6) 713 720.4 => 229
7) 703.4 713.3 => 236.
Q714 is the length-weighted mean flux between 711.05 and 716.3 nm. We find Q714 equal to 229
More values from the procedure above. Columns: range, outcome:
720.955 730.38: 229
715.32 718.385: 232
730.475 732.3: 227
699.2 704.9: 239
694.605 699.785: 245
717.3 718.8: 227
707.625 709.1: 247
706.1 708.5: 235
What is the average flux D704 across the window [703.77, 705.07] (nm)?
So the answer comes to 247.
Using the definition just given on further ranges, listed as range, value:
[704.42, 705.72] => 248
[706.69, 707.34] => 228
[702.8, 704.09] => 243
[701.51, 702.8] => 230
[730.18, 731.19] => 227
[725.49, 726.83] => 232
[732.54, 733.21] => 225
